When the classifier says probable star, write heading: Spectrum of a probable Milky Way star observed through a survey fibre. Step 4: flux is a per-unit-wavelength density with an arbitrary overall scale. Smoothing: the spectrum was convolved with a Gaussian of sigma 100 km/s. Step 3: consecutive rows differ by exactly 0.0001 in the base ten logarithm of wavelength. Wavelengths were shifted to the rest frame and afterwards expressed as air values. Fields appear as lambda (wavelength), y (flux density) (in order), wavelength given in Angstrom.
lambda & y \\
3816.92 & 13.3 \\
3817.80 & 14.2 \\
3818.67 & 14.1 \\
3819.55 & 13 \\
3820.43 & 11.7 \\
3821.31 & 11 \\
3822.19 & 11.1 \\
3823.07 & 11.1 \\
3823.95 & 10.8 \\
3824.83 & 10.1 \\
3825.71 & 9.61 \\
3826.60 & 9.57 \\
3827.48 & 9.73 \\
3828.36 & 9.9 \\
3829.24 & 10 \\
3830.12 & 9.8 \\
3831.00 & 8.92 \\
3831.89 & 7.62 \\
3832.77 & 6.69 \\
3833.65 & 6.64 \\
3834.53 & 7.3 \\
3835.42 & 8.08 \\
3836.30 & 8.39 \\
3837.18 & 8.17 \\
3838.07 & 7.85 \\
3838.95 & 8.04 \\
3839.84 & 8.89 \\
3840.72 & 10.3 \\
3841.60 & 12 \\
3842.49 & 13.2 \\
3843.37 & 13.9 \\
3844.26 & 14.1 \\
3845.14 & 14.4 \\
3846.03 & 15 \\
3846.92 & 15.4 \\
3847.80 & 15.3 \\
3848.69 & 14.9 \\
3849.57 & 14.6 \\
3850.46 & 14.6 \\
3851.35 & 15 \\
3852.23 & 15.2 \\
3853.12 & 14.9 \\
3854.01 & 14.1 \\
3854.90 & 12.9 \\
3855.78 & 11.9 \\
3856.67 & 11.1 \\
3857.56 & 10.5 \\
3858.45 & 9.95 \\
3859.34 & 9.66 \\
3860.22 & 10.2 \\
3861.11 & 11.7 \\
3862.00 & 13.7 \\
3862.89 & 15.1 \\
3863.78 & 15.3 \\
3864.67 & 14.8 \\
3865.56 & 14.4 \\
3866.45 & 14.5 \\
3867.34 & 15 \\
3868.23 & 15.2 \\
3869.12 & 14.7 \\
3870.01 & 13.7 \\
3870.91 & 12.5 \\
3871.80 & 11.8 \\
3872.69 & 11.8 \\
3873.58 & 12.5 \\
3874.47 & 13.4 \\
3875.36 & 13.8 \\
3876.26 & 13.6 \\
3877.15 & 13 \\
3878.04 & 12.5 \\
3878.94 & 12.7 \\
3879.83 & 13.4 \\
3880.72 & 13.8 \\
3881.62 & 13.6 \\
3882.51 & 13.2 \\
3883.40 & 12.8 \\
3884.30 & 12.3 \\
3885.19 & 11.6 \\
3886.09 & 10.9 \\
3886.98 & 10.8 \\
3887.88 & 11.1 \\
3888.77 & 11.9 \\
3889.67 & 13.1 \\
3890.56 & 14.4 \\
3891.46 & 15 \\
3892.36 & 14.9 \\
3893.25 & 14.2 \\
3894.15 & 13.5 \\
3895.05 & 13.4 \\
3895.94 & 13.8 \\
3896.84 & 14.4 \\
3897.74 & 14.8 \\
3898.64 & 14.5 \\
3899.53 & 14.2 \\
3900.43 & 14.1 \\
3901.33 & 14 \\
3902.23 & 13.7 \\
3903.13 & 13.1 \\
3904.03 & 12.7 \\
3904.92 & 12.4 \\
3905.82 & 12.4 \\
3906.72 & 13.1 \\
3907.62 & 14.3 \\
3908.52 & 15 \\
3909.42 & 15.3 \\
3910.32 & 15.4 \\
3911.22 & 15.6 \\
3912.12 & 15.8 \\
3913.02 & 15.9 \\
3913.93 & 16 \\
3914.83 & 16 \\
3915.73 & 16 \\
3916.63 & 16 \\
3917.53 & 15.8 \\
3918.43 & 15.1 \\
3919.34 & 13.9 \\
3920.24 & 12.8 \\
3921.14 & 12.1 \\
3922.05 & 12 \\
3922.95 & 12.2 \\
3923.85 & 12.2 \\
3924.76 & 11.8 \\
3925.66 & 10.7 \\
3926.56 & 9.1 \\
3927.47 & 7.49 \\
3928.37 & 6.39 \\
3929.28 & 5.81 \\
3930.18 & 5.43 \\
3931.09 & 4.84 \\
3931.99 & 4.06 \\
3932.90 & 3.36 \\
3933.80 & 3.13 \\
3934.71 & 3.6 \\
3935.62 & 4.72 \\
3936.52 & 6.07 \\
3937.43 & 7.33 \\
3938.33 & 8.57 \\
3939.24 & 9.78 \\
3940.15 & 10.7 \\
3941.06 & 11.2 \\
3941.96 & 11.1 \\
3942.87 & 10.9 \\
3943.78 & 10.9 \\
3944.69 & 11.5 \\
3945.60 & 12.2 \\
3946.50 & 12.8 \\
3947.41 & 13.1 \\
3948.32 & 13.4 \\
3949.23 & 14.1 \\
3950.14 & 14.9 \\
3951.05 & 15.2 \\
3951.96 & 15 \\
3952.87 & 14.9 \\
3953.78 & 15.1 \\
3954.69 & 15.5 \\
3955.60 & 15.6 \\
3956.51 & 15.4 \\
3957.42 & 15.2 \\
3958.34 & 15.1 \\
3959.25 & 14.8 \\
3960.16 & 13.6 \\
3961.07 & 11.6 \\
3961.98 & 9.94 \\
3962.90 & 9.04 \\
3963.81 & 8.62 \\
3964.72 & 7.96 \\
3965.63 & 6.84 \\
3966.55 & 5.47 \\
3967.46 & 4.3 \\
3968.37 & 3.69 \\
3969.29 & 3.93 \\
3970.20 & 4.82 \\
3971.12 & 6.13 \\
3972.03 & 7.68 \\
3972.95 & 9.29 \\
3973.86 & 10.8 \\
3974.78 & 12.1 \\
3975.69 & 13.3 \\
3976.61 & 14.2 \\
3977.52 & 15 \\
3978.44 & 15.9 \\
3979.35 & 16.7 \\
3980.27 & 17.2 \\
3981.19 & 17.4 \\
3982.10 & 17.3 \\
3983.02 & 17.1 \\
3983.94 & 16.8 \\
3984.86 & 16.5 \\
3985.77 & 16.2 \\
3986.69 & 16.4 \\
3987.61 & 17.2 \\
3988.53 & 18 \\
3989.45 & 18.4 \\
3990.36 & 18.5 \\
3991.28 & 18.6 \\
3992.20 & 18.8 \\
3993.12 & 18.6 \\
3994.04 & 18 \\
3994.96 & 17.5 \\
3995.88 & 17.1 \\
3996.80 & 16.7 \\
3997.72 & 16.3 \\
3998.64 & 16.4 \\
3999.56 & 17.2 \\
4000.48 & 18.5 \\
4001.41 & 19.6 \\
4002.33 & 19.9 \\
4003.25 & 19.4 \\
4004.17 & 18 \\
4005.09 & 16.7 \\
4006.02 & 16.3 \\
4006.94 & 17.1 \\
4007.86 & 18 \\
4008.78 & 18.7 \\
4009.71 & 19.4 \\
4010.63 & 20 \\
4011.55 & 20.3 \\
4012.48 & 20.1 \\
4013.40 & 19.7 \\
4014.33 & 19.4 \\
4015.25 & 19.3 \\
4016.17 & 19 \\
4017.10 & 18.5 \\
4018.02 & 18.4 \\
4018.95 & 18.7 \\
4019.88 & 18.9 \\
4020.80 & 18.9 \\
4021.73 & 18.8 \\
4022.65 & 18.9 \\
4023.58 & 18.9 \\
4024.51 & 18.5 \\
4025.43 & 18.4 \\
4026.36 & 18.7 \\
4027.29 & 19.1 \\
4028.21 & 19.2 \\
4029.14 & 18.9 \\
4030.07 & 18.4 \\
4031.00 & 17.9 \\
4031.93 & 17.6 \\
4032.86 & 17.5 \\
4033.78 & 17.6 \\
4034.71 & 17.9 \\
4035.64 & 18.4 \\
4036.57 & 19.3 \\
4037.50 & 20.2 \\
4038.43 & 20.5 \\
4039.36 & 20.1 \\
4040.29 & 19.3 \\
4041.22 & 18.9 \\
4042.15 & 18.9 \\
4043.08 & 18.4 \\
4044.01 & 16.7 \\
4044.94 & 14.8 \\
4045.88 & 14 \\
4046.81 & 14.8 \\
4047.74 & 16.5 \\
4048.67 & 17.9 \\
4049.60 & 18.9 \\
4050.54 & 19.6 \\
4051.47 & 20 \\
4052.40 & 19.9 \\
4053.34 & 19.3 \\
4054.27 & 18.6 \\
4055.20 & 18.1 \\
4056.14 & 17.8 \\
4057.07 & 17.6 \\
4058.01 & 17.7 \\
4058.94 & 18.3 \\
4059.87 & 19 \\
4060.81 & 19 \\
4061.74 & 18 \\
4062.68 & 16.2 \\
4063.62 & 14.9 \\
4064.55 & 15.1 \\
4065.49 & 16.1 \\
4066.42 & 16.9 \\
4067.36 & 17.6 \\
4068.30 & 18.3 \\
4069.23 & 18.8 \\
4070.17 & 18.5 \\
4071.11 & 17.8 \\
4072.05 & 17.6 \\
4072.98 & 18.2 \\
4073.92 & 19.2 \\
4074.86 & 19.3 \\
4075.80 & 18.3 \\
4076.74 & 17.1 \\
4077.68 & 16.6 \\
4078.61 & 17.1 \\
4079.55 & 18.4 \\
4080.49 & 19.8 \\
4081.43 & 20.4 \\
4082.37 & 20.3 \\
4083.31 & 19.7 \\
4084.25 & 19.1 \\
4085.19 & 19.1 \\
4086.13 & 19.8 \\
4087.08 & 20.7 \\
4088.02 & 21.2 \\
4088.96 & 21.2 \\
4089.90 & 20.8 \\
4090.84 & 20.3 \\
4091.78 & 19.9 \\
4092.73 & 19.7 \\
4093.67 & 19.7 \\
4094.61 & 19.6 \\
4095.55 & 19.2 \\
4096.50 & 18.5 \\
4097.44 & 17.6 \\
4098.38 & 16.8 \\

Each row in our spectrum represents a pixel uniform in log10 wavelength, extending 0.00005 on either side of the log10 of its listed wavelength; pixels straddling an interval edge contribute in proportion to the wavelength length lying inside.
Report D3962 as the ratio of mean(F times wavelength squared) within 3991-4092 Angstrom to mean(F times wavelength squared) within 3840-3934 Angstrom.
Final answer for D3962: 1.55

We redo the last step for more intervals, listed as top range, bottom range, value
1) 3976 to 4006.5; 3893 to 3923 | 1.27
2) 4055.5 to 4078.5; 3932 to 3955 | 1.77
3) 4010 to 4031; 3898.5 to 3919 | 1.38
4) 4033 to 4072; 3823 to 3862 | 1.78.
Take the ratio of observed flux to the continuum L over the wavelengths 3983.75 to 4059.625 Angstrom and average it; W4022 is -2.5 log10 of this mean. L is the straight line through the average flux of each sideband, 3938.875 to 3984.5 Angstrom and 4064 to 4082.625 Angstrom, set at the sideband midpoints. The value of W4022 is -0.198 mag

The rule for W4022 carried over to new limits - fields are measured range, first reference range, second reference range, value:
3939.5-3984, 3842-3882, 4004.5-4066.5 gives 0.319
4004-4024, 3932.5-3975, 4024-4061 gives -0.192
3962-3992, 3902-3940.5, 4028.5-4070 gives 0.135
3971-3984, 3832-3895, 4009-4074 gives 0.170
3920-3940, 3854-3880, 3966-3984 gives 0.460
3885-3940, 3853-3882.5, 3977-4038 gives 0.227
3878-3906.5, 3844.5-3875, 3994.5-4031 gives 0.105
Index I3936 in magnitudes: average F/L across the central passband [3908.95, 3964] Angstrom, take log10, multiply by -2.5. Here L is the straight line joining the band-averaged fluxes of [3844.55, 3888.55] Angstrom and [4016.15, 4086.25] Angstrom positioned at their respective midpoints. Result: 0.280 mag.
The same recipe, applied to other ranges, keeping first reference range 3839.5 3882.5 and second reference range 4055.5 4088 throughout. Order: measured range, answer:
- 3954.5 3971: 0.50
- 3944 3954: 0.12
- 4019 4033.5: -0.09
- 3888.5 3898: 0.01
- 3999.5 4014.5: -0.12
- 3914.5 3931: 0.27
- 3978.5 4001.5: -0.07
